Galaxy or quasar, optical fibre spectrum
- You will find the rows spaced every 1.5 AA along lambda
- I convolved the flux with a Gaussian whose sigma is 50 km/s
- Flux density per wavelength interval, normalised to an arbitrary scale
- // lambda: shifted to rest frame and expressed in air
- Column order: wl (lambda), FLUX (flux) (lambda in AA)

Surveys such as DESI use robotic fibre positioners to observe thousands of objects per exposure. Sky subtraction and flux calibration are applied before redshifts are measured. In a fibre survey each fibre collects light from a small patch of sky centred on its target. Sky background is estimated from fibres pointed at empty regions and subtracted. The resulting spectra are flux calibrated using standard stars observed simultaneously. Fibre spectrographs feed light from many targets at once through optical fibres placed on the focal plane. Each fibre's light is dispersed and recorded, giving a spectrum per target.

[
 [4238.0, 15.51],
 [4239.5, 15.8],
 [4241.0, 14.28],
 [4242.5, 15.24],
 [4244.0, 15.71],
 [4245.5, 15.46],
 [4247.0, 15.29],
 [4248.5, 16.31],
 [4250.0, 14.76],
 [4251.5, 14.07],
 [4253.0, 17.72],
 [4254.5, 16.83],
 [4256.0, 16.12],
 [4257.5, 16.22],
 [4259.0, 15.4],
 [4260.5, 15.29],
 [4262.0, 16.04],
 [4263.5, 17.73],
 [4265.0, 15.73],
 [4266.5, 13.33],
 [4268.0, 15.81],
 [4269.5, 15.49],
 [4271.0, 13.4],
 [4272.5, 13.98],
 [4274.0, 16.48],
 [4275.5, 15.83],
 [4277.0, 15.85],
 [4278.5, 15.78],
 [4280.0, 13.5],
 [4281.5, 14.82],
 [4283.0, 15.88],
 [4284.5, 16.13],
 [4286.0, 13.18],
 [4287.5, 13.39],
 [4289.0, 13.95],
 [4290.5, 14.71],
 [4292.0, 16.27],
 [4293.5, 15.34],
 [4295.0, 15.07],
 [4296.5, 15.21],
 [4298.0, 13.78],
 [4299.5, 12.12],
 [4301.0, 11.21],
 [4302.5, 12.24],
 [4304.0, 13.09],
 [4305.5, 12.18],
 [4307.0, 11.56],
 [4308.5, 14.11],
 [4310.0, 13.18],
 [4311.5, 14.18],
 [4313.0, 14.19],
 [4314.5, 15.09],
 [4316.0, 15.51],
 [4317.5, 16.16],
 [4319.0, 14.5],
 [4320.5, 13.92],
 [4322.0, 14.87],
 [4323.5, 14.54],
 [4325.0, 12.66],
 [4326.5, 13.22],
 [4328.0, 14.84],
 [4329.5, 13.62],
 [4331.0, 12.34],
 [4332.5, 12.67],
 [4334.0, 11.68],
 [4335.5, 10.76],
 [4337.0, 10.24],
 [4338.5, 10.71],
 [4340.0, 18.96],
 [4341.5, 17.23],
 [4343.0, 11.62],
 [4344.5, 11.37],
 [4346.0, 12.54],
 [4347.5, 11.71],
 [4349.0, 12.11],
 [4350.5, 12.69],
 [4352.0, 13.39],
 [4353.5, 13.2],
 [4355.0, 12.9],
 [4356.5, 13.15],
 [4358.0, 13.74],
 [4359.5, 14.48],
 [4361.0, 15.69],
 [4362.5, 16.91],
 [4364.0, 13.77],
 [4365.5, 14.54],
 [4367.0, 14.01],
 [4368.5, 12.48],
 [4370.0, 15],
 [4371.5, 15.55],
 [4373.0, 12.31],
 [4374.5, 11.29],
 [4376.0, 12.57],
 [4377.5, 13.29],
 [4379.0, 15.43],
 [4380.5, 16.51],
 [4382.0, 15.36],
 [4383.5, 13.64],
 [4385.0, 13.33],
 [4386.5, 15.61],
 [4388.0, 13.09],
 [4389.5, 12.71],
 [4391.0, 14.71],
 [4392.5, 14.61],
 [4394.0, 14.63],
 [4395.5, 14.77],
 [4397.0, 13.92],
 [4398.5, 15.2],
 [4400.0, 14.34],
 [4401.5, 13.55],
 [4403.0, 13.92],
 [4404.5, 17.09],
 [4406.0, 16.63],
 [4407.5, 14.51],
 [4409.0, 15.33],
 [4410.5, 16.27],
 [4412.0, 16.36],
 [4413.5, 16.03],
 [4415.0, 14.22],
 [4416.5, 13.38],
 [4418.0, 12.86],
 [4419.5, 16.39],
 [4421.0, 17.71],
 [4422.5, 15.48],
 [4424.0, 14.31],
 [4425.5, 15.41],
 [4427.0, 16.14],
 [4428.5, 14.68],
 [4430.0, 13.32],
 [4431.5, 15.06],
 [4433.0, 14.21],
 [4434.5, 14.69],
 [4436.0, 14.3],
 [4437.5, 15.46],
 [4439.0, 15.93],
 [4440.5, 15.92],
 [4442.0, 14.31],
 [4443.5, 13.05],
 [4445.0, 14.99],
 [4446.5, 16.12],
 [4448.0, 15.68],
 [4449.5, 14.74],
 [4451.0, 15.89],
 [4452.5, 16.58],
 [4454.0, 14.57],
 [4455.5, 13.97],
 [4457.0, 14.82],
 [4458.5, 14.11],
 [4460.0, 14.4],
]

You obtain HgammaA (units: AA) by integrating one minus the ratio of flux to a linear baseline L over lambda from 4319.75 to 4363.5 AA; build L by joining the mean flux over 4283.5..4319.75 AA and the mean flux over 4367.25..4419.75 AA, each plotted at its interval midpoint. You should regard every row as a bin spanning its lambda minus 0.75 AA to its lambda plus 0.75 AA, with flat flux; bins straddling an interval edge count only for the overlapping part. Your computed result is 2.6 AA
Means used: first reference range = 14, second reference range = 14.5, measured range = 13.4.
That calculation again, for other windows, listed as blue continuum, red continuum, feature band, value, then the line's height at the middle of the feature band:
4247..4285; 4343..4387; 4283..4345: 3.9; 14.6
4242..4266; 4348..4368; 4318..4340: 1.9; 14.4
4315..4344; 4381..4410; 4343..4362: 1.3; 14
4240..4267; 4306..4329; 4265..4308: 1.7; 14.9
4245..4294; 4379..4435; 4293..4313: 2.5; 15.2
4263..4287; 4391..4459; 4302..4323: 1.6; 15.1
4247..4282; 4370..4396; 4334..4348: 1.8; 14.6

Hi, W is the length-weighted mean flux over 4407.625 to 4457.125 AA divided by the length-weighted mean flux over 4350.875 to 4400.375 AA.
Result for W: 1.07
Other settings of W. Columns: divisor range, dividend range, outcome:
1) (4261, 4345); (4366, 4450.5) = 1.04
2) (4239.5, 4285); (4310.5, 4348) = 0.88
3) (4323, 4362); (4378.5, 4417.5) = 1.12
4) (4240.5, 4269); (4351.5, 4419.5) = 0.92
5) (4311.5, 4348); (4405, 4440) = 1.12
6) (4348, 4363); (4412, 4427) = 1.11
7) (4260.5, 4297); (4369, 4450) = 0.97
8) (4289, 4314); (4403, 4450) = 1.11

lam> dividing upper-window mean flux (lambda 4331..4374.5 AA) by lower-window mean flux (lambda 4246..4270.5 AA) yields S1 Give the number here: 0.85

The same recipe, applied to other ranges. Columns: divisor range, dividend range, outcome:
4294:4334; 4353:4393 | 1.03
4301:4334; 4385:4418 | 1.08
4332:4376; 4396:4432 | 1.13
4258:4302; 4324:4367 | 0.90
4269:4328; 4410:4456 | 1.06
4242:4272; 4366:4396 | 0.90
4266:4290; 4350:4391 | 0.94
